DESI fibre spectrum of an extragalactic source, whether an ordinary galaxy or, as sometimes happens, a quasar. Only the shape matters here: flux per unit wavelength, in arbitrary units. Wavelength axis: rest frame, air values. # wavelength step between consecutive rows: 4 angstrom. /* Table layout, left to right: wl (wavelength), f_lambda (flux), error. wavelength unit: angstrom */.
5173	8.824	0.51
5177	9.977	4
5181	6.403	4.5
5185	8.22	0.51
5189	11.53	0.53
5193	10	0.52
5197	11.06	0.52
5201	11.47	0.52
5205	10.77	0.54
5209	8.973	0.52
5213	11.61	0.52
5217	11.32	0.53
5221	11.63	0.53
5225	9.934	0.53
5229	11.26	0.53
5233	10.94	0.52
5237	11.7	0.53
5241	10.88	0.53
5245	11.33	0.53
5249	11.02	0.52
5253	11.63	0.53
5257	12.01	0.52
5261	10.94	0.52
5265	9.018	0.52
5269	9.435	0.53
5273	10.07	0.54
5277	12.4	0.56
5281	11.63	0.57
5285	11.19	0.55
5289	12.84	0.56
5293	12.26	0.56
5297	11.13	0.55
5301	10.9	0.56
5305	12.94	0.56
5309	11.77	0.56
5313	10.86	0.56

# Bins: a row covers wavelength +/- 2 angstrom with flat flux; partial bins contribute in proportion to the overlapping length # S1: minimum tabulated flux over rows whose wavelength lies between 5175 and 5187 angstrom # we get 6.403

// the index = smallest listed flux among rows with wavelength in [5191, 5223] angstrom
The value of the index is 8.973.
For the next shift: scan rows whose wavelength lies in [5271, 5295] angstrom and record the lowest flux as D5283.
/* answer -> 10.07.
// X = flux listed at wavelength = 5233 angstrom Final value 10.94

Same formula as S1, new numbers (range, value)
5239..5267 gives 9.018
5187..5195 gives 10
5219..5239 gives 9.934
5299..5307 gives 10.9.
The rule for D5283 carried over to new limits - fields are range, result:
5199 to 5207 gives 10.77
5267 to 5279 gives 9.435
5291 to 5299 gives 11.13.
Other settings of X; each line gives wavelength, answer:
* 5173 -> 8.824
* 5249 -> 11.02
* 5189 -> 11.53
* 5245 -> 11.33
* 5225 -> 9.934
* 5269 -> 9.435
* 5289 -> 12.84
